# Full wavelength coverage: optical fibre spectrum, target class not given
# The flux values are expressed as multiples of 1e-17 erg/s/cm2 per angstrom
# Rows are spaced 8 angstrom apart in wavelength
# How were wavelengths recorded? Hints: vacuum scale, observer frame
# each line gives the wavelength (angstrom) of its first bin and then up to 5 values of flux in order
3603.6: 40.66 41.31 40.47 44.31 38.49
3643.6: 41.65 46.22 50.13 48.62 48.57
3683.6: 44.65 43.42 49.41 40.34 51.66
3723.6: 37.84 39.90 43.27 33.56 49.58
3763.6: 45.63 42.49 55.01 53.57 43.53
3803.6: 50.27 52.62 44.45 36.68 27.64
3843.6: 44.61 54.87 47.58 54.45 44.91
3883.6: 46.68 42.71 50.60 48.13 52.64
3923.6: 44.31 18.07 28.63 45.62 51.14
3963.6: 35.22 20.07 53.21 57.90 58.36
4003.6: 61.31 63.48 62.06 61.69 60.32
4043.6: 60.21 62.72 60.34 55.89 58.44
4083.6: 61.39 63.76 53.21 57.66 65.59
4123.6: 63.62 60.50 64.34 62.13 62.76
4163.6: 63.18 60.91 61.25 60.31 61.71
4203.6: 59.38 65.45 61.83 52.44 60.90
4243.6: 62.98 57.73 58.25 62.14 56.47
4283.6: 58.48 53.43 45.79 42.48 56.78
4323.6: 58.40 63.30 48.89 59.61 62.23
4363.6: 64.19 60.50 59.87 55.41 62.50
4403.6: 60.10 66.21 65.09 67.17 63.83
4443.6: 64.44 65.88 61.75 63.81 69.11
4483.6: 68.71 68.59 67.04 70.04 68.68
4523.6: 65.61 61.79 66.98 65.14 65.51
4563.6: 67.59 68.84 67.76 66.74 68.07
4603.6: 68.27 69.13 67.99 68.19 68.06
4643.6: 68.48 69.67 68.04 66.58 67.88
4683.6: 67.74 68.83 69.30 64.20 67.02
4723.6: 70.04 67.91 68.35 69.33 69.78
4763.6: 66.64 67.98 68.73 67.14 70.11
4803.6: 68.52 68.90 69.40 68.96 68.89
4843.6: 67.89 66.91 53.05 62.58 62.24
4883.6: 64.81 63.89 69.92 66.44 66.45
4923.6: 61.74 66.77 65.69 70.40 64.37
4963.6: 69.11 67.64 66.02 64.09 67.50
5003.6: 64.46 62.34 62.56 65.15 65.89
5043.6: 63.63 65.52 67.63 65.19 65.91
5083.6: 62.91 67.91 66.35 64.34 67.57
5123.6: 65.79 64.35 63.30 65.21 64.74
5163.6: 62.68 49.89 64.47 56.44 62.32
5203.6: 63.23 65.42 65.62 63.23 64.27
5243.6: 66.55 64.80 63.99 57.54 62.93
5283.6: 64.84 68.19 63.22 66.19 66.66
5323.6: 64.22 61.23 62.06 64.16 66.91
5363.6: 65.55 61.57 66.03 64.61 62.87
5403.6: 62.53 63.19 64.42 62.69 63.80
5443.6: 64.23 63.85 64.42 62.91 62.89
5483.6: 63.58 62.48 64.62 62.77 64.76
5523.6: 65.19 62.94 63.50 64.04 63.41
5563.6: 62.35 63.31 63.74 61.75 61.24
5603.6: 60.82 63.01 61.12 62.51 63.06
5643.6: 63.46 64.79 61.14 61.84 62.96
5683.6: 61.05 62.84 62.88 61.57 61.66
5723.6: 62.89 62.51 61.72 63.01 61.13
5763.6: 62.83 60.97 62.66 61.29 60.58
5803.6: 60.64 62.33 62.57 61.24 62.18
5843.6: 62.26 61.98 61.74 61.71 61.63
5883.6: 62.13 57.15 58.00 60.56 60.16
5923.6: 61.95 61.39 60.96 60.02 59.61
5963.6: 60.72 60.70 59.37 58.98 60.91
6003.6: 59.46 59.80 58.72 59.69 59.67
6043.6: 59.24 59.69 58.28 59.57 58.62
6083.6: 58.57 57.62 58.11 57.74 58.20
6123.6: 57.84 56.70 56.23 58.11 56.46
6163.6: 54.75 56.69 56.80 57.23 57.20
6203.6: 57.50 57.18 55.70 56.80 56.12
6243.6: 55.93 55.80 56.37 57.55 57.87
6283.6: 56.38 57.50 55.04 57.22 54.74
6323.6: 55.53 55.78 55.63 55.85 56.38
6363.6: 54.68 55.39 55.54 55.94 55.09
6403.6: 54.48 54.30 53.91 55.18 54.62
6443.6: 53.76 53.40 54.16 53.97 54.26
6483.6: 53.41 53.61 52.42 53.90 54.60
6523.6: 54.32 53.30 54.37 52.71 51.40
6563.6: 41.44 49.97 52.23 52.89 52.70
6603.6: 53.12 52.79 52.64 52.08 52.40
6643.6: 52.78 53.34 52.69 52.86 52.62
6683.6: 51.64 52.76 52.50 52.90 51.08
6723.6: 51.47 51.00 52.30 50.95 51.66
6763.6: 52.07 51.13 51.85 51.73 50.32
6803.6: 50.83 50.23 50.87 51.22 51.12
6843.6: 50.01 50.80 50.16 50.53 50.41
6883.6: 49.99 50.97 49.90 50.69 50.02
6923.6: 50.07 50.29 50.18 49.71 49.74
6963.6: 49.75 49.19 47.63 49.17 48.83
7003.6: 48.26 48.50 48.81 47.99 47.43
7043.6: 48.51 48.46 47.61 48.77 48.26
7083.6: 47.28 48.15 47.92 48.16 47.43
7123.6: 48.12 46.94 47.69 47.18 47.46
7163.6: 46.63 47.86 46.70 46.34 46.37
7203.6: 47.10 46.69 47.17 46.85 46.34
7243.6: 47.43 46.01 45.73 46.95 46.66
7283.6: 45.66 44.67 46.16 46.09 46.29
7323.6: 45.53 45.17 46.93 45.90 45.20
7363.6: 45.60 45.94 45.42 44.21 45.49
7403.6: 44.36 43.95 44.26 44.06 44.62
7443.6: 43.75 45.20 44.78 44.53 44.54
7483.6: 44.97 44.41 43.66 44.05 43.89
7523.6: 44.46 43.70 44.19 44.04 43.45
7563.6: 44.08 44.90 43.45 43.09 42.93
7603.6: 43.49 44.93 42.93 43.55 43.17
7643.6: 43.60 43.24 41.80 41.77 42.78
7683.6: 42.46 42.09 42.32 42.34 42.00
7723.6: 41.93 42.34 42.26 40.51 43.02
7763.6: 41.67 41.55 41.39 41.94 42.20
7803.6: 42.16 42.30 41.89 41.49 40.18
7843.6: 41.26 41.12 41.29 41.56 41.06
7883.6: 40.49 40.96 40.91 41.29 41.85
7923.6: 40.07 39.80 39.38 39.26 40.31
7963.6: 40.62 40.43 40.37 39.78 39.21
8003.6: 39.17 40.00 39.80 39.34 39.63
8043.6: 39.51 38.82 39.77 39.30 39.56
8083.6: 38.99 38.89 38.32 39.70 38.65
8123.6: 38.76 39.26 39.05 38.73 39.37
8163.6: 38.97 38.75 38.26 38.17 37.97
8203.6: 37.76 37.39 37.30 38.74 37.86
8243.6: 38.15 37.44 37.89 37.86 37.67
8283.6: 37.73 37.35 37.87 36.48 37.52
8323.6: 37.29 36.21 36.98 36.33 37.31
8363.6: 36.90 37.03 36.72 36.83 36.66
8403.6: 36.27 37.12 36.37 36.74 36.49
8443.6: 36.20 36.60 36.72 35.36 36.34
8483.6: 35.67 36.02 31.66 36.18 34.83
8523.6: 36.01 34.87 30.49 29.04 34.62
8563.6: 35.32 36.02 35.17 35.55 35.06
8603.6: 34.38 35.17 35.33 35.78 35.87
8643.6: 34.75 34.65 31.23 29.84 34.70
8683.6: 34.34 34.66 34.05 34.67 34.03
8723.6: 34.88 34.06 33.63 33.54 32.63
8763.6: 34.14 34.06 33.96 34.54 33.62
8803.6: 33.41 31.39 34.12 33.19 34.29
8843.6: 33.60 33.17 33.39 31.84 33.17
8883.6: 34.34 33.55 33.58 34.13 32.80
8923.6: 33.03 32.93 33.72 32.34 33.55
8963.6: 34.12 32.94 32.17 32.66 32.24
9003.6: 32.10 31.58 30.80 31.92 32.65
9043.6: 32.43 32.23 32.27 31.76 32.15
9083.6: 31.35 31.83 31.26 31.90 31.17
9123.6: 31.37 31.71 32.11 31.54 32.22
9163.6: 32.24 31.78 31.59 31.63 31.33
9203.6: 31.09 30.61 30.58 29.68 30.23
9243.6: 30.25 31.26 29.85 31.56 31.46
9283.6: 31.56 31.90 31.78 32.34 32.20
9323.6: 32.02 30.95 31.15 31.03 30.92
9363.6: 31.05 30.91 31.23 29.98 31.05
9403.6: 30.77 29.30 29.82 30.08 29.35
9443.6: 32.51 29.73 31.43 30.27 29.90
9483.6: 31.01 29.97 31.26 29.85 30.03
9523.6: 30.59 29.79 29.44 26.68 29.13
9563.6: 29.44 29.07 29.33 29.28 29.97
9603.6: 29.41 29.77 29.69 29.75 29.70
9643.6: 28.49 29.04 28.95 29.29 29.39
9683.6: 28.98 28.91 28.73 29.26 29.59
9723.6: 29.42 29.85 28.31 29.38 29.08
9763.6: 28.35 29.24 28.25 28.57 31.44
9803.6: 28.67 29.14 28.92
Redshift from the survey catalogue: 0.00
